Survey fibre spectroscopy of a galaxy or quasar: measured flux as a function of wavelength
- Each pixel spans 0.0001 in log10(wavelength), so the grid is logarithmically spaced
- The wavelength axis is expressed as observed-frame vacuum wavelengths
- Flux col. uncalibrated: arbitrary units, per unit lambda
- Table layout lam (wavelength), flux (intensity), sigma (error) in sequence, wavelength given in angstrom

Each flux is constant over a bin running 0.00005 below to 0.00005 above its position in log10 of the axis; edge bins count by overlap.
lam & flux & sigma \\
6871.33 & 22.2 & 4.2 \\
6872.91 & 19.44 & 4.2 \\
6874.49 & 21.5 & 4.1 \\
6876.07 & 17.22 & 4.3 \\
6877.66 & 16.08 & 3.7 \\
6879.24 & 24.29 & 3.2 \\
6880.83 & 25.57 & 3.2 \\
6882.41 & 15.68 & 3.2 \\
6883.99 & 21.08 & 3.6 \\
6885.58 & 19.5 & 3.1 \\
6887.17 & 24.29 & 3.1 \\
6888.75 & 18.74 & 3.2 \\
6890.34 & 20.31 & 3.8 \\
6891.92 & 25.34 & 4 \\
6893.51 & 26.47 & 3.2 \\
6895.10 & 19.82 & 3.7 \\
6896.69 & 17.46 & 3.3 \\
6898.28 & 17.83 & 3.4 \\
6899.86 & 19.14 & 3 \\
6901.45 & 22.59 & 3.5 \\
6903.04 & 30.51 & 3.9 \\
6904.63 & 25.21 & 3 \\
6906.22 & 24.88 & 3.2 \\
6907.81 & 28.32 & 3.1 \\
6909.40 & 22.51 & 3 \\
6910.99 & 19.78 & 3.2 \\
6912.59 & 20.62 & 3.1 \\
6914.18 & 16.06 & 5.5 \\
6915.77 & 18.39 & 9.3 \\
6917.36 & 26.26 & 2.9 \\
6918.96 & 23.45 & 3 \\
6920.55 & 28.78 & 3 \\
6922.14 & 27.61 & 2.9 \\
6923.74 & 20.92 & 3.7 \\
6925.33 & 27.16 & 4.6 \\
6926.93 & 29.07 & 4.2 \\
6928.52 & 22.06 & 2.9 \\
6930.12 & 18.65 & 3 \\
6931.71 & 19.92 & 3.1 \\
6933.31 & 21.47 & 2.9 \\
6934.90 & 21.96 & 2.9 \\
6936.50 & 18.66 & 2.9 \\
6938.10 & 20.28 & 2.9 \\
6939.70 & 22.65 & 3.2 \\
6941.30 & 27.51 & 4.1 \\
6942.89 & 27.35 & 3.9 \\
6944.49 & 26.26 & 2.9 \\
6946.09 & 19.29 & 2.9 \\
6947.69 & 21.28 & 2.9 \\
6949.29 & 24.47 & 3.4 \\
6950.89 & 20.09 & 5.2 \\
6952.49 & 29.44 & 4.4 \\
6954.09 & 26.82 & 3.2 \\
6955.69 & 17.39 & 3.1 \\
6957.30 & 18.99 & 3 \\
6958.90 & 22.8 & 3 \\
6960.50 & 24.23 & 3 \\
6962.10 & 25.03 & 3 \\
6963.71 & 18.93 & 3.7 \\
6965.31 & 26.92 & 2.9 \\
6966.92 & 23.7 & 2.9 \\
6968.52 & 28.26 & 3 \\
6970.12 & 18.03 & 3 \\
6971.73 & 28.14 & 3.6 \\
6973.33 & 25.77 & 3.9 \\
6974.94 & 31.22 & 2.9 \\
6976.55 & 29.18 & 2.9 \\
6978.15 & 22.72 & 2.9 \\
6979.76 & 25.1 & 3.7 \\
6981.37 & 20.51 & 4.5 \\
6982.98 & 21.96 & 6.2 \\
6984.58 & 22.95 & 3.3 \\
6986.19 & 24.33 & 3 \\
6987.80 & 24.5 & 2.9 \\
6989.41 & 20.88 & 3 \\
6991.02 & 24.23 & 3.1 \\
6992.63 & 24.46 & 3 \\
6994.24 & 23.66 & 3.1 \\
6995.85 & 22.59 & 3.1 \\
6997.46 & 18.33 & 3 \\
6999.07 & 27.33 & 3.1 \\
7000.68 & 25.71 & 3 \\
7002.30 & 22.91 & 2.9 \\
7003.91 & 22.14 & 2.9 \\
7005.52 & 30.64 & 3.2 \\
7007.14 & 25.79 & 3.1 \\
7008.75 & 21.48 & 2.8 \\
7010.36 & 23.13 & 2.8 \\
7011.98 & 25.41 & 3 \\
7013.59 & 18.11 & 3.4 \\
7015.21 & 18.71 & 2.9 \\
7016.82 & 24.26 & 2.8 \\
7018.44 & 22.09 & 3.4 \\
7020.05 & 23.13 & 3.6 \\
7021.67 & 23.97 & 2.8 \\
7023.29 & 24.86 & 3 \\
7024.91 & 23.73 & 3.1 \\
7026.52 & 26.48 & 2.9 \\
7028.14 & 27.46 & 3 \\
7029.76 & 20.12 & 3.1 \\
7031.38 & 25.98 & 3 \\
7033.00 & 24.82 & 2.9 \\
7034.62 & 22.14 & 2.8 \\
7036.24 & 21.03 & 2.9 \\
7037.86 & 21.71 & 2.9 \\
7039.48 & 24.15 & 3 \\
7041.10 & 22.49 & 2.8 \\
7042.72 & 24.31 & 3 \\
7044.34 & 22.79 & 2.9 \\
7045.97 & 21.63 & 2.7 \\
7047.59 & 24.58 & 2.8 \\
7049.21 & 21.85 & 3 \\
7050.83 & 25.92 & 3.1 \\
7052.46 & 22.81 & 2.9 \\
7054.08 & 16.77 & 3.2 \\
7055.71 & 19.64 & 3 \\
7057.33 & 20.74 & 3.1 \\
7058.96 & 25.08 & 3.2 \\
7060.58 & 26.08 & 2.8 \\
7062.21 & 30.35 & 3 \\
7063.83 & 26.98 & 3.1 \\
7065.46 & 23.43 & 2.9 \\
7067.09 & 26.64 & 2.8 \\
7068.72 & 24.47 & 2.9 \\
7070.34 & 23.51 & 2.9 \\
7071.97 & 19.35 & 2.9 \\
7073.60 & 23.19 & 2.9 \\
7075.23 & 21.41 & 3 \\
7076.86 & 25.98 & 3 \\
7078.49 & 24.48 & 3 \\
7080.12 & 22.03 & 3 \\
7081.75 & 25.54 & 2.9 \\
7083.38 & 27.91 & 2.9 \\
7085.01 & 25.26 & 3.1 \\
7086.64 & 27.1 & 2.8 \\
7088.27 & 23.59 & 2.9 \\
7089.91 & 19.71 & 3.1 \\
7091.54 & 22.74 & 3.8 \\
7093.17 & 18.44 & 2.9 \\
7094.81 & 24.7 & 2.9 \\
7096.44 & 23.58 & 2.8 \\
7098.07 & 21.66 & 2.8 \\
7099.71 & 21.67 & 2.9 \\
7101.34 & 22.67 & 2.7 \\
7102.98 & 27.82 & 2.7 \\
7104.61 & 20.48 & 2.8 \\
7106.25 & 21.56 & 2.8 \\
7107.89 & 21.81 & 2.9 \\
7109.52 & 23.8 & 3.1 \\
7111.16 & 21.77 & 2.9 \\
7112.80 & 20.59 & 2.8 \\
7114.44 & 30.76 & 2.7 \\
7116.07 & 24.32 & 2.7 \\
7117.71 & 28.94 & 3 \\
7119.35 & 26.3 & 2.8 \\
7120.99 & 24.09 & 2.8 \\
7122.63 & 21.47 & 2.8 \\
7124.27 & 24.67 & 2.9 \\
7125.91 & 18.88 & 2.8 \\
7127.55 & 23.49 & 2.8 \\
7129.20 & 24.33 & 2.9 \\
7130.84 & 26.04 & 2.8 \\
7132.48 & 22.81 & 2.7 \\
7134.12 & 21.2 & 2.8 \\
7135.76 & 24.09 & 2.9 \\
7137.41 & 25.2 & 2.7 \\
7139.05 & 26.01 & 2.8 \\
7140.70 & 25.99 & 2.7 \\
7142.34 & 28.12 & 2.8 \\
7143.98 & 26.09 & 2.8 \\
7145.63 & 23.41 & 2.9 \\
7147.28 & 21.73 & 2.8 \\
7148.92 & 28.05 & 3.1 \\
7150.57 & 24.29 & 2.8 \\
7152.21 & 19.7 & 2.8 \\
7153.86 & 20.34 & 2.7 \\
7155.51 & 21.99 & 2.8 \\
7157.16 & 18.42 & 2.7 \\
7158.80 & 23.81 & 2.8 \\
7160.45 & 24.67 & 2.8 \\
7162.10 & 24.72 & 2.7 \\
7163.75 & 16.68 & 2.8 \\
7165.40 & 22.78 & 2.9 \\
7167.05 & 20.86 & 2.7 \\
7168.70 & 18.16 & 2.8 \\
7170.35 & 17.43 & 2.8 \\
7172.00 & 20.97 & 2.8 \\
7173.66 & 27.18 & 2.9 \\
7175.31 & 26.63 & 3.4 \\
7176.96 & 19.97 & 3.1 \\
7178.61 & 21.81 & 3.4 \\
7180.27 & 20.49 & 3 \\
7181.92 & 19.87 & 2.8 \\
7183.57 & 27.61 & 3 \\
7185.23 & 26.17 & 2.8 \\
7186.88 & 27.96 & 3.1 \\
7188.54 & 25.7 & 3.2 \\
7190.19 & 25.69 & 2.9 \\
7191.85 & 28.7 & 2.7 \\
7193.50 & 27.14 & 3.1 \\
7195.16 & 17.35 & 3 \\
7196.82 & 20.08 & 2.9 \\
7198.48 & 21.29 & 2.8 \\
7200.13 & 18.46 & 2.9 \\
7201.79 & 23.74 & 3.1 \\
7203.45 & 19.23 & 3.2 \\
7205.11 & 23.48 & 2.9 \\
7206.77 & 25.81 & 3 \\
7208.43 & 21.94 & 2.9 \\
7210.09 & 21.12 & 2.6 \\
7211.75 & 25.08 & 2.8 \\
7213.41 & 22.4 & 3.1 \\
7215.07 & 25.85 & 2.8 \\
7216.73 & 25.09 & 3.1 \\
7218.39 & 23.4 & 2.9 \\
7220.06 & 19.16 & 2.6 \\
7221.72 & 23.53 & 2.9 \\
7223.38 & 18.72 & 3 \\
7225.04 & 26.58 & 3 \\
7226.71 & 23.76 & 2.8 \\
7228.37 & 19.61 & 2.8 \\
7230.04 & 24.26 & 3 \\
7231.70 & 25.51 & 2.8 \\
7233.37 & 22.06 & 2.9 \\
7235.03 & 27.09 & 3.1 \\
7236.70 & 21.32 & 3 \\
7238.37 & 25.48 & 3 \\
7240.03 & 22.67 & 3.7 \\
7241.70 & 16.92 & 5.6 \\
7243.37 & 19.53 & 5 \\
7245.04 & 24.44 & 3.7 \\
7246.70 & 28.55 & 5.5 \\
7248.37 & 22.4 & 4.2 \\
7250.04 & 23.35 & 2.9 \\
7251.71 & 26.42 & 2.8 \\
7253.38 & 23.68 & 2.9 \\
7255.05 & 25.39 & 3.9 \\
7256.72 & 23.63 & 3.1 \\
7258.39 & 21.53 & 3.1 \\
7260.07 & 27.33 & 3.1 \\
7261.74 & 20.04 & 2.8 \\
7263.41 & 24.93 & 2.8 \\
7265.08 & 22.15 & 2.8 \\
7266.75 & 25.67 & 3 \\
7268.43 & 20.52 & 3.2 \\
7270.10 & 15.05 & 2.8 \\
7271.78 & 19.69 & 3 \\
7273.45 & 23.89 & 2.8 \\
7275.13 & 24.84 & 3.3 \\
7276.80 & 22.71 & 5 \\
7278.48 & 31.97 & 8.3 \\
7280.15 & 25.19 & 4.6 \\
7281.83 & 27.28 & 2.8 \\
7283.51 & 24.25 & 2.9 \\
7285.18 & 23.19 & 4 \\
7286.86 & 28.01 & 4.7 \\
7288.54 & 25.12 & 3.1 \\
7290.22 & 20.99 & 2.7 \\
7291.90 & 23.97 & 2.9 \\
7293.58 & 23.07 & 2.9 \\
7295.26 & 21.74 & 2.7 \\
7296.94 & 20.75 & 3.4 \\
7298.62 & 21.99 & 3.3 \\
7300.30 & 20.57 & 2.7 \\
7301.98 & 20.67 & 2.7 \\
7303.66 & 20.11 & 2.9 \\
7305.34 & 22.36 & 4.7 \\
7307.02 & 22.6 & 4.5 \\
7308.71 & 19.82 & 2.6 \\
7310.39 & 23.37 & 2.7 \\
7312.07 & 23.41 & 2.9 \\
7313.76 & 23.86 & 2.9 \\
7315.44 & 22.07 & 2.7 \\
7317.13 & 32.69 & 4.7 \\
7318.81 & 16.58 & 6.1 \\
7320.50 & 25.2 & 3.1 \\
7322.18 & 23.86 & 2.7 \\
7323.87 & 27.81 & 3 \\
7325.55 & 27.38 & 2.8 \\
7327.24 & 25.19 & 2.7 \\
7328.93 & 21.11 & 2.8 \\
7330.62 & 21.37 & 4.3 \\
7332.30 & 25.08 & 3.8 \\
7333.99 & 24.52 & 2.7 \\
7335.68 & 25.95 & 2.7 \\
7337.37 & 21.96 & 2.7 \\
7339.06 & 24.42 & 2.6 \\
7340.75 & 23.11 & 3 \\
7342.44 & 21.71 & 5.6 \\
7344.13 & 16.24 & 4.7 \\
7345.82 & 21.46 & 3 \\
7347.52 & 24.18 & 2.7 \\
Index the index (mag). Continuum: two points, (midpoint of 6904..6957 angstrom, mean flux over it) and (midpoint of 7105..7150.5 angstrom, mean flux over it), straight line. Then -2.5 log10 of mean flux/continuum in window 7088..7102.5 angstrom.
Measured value 0.089 mag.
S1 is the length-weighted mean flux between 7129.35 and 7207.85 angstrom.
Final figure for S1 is 23.2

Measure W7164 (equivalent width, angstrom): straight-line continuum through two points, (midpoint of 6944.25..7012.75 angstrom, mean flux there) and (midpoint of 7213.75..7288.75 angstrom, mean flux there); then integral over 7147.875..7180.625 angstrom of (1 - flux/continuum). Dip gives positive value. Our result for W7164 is 2.4 angstrom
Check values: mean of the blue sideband 23.9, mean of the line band 22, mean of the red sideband 23.6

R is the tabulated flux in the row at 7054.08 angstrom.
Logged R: 16.77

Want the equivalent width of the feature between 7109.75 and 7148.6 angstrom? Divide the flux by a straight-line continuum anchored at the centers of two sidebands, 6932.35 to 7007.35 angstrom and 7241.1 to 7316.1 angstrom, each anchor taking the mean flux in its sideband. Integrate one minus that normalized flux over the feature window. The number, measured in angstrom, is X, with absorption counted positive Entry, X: -1.64 angstrom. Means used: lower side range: 23.7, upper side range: 23.1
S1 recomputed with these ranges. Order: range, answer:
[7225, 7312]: 23.2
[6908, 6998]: 23.3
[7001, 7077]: 23.5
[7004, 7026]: 23.5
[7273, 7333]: 23.7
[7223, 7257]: 23.5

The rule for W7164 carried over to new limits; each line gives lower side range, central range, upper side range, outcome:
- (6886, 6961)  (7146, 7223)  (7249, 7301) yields 2.0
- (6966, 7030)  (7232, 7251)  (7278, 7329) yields 0.5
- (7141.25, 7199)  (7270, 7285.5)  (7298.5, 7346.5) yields -0.8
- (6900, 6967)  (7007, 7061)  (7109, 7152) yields 1.9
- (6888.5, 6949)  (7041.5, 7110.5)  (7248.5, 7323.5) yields -1.2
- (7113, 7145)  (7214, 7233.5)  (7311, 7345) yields 0.9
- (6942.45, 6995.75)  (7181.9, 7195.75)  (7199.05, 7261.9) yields -1.4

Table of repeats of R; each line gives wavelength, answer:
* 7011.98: 25.41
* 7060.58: 26.08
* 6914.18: 16.06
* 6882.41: 15.68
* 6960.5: 24.23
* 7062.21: 30.35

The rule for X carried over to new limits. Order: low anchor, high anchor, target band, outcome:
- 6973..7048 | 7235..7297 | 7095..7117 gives 0.29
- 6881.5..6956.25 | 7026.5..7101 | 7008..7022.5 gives 0.59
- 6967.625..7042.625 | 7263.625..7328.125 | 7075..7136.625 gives 0.14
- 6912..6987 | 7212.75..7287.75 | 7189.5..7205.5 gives 0.73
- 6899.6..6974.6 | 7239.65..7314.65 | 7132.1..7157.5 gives -0.51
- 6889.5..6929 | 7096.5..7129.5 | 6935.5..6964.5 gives 0.54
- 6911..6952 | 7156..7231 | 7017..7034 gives -1.09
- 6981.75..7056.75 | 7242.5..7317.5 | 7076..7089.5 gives -1.06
